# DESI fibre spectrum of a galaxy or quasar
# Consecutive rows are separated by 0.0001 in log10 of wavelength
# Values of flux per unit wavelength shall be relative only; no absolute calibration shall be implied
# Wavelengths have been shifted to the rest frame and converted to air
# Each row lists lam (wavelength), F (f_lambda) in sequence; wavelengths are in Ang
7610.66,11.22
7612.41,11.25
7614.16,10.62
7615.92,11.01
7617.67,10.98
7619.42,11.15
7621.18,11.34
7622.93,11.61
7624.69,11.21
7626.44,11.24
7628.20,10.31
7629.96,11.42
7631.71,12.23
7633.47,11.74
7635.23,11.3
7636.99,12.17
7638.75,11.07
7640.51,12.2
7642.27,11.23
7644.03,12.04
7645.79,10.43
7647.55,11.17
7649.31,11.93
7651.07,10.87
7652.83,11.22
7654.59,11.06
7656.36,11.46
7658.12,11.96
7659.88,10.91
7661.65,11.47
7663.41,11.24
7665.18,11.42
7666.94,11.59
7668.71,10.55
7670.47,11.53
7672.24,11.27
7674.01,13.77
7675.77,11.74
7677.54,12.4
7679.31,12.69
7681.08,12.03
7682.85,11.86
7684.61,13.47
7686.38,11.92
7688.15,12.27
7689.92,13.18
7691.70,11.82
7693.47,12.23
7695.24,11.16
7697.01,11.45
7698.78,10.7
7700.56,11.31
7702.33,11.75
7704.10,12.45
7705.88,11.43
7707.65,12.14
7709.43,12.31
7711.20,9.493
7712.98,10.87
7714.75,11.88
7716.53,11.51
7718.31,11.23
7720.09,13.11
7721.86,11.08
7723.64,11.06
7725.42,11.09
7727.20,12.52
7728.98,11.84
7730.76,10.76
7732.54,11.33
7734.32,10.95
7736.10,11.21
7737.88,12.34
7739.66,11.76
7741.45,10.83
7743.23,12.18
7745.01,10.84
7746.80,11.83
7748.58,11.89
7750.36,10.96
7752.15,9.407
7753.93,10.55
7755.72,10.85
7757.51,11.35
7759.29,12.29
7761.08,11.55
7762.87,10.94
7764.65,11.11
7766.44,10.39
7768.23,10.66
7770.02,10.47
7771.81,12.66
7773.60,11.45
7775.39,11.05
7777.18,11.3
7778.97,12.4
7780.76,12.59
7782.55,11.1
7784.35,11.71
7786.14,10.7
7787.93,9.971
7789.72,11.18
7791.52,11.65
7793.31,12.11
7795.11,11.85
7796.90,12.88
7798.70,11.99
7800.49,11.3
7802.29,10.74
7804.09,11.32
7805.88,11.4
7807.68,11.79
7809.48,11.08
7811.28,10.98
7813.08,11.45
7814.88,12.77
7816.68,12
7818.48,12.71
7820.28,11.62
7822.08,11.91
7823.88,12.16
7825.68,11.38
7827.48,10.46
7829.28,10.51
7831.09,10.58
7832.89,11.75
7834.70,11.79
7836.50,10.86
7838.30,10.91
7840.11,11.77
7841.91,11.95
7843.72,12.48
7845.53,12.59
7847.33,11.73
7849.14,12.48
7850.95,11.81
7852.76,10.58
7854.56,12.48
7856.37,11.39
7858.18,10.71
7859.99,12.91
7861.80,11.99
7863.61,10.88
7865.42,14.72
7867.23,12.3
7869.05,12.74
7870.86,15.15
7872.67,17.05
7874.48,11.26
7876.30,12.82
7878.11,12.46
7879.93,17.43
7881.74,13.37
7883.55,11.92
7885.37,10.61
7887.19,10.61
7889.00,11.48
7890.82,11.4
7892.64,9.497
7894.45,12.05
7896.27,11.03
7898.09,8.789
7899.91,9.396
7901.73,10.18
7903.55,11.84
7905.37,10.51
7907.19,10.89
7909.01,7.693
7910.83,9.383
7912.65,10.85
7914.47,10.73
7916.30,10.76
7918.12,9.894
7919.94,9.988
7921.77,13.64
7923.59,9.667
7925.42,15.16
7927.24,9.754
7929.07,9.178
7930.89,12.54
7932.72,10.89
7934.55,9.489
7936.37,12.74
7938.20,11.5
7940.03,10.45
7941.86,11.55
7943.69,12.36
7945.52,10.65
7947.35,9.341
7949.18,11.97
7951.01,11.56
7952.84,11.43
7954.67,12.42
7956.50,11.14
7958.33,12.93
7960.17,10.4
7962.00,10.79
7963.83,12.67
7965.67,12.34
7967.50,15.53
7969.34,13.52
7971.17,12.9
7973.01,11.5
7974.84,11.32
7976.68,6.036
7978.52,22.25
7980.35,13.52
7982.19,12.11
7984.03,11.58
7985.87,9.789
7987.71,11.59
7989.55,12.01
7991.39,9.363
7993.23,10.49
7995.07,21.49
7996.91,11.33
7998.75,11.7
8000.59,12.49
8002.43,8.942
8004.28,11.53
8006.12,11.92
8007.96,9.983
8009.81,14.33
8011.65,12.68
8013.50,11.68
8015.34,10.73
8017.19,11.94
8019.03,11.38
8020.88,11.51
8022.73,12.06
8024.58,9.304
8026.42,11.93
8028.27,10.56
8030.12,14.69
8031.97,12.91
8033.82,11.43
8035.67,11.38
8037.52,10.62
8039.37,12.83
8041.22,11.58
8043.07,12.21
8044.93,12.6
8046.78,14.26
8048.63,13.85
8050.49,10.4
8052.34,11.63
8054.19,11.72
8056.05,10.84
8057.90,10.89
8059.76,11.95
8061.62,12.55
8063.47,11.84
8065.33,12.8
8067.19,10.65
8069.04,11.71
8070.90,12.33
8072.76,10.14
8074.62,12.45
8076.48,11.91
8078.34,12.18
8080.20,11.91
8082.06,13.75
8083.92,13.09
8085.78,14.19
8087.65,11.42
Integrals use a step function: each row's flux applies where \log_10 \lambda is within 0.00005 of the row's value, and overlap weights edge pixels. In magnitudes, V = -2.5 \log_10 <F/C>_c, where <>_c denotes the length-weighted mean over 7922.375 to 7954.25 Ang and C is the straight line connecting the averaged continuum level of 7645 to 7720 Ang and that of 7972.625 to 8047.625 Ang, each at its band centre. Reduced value 0.07 mag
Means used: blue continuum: 11.7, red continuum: 12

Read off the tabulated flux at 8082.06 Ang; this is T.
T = 13.75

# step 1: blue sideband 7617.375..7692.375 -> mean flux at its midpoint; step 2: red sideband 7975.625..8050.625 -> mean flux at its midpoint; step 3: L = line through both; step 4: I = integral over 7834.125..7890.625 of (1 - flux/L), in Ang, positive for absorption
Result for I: -2.1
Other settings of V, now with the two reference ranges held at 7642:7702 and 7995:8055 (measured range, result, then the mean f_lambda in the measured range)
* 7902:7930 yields 0.12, 10.7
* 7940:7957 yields 0.05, 11.3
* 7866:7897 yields -0.06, 12.6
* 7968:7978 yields 0.02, 11.7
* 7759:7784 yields 0.03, 11.4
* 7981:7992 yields 0.07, 11.2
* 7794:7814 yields 0.03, 11.5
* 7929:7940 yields 0.07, 11.2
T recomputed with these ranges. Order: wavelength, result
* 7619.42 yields 11.15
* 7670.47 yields 11.53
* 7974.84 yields 11.32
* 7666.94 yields 11.59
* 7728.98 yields 11.84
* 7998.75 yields 11.7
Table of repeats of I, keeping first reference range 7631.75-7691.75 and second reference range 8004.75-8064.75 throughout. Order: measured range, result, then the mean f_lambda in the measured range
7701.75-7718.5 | 0.3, 11.5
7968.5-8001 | -1.7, 12.5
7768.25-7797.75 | 0.6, 11.5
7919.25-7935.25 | 0.9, 11.2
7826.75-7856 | 0.6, 11.5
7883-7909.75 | 3.0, 10.5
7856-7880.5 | -2.7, 13.1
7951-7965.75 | 0.2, 11.7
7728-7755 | 1.2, 11.2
